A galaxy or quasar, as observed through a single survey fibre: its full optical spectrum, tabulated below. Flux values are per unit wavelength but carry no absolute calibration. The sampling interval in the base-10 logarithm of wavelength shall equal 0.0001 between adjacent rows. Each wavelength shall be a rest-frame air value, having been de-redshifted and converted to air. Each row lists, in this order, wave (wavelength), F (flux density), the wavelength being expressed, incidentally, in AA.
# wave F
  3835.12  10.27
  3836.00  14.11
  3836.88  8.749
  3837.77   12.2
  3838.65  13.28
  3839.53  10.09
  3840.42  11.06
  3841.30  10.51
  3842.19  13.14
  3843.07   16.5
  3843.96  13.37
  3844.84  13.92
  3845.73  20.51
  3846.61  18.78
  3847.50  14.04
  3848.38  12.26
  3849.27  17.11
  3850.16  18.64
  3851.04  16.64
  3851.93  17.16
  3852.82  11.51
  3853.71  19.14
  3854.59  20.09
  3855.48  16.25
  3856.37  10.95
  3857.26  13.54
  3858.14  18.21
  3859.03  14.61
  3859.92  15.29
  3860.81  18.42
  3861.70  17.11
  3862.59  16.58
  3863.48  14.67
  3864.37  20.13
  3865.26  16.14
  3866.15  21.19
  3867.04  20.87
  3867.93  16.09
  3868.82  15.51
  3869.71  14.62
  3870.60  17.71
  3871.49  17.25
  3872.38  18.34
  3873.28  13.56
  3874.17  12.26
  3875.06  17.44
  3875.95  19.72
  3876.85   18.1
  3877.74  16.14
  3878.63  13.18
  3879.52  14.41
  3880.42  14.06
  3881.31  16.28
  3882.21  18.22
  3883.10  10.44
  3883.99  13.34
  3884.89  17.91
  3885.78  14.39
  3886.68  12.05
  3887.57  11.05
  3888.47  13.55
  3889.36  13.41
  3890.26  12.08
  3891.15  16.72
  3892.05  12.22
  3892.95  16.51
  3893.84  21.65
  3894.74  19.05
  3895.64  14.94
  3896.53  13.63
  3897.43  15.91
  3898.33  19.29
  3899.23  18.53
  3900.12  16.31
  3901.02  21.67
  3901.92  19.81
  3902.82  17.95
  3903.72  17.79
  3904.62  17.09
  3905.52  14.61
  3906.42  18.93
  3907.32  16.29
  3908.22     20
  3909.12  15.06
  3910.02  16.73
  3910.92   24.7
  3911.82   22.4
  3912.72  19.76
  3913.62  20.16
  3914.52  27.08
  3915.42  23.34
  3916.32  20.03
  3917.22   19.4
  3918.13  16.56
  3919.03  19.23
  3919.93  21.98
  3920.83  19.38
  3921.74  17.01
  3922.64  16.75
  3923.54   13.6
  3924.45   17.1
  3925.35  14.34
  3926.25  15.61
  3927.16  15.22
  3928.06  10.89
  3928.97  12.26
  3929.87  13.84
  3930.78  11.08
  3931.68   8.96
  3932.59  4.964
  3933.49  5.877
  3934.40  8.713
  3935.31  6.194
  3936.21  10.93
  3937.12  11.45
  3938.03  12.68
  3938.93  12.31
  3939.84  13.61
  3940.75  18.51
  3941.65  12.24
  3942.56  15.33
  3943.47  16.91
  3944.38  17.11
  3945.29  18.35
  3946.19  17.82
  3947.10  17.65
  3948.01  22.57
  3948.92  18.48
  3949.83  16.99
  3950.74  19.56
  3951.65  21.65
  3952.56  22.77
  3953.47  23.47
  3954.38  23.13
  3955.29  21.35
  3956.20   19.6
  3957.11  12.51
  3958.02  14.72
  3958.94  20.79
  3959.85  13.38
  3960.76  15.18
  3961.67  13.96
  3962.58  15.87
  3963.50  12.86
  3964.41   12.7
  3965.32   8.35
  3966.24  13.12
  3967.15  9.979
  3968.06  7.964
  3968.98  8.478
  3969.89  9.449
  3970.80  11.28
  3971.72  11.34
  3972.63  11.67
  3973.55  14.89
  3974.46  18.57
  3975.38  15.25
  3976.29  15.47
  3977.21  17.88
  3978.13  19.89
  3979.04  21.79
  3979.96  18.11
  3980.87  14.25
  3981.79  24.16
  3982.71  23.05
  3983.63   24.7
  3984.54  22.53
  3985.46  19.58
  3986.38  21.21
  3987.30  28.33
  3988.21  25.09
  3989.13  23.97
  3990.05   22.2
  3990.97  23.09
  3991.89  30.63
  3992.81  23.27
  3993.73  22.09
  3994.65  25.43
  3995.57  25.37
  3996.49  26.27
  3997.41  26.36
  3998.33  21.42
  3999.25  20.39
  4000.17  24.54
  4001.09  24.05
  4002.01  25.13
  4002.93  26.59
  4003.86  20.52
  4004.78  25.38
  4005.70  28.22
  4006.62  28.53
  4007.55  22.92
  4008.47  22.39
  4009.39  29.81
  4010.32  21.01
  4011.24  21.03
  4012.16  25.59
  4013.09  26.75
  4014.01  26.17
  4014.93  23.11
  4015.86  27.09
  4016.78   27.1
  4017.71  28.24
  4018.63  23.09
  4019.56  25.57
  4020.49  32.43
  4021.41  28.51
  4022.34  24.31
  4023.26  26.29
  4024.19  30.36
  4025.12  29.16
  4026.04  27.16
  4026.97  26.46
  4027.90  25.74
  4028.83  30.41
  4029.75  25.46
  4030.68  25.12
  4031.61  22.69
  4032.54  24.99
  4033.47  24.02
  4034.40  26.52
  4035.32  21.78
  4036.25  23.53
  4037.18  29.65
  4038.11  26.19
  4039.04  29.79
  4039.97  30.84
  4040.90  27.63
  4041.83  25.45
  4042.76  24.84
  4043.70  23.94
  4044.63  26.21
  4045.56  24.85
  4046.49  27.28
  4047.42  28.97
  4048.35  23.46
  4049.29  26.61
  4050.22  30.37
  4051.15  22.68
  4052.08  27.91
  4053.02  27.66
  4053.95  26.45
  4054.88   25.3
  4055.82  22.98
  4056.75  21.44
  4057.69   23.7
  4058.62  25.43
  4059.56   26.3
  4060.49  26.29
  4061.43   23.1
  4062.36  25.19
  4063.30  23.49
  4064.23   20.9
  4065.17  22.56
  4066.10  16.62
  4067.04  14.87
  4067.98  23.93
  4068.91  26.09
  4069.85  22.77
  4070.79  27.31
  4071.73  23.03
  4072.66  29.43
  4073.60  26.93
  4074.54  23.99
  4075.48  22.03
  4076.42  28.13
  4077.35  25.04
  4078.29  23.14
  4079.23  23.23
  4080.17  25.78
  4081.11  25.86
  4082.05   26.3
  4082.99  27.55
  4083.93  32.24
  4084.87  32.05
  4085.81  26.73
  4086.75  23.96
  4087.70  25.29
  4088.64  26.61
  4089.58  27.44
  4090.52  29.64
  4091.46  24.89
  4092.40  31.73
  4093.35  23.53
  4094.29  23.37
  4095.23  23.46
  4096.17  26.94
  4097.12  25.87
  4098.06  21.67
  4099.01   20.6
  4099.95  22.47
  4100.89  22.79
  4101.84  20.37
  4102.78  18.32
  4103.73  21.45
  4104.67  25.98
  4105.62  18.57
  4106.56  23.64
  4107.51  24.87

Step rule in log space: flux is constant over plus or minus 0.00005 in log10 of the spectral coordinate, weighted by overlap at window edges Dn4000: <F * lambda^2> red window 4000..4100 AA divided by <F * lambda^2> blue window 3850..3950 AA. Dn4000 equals 1.71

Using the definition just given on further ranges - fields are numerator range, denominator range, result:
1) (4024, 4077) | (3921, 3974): 1.85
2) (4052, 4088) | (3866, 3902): 1.71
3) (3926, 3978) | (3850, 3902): 0.93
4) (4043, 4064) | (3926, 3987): 1.72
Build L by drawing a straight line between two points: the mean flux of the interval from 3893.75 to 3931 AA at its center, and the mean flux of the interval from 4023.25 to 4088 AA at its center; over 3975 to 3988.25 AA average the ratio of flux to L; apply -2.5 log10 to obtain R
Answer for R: 0.05 mag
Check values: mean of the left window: 17.8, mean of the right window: 25.6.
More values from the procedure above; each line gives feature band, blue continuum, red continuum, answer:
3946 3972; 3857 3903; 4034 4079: 0.262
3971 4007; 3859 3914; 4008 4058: 0.063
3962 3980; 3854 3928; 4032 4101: 0.457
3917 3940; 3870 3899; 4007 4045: 0.359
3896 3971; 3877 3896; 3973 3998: 0.123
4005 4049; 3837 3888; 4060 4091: -0.146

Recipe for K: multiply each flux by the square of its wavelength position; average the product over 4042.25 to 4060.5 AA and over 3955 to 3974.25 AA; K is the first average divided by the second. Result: 2.0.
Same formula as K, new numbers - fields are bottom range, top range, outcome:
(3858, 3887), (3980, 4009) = 1.57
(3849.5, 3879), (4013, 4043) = 1.74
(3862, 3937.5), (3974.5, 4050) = 1.63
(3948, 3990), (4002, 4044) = 1.54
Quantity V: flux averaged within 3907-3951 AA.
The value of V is 16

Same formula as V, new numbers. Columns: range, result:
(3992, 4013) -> 24.5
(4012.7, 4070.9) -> 25.6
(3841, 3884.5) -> 16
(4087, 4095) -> 26.4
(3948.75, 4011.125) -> 19.8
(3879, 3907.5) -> 15.9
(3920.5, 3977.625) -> 14.6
